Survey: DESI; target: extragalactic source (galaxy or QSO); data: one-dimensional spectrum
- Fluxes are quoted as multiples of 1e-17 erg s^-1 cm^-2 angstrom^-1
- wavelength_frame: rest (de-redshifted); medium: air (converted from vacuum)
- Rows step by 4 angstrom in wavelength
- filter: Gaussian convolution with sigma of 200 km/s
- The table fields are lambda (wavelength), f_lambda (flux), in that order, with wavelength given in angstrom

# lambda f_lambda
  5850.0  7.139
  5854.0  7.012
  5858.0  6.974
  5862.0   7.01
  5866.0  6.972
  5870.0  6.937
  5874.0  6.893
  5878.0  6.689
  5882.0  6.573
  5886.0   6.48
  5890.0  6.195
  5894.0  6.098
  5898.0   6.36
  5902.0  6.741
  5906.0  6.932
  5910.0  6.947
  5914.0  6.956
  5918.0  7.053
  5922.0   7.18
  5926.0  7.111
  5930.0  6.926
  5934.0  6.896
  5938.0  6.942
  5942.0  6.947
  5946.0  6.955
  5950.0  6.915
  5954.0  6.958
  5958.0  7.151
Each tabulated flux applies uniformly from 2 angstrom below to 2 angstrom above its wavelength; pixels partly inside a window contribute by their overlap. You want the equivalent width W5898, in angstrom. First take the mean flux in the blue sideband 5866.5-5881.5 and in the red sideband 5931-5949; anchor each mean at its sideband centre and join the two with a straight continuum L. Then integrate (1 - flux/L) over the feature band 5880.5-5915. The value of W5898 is 1.5 angstrom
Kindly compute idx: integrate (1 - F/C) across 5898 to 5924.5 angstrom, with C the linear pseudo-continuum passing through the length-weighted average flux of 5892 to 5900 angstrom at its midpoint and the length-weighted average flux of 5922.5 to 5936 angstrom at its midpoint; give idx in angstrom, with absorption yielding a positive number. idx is -1.4 angstrom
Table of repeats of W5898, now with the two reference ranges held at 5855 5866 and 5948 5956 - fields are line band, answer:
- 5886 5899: 1.4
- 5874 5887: 0.6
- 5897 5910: 0.4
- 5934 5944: 0.0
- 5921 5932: -0.2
